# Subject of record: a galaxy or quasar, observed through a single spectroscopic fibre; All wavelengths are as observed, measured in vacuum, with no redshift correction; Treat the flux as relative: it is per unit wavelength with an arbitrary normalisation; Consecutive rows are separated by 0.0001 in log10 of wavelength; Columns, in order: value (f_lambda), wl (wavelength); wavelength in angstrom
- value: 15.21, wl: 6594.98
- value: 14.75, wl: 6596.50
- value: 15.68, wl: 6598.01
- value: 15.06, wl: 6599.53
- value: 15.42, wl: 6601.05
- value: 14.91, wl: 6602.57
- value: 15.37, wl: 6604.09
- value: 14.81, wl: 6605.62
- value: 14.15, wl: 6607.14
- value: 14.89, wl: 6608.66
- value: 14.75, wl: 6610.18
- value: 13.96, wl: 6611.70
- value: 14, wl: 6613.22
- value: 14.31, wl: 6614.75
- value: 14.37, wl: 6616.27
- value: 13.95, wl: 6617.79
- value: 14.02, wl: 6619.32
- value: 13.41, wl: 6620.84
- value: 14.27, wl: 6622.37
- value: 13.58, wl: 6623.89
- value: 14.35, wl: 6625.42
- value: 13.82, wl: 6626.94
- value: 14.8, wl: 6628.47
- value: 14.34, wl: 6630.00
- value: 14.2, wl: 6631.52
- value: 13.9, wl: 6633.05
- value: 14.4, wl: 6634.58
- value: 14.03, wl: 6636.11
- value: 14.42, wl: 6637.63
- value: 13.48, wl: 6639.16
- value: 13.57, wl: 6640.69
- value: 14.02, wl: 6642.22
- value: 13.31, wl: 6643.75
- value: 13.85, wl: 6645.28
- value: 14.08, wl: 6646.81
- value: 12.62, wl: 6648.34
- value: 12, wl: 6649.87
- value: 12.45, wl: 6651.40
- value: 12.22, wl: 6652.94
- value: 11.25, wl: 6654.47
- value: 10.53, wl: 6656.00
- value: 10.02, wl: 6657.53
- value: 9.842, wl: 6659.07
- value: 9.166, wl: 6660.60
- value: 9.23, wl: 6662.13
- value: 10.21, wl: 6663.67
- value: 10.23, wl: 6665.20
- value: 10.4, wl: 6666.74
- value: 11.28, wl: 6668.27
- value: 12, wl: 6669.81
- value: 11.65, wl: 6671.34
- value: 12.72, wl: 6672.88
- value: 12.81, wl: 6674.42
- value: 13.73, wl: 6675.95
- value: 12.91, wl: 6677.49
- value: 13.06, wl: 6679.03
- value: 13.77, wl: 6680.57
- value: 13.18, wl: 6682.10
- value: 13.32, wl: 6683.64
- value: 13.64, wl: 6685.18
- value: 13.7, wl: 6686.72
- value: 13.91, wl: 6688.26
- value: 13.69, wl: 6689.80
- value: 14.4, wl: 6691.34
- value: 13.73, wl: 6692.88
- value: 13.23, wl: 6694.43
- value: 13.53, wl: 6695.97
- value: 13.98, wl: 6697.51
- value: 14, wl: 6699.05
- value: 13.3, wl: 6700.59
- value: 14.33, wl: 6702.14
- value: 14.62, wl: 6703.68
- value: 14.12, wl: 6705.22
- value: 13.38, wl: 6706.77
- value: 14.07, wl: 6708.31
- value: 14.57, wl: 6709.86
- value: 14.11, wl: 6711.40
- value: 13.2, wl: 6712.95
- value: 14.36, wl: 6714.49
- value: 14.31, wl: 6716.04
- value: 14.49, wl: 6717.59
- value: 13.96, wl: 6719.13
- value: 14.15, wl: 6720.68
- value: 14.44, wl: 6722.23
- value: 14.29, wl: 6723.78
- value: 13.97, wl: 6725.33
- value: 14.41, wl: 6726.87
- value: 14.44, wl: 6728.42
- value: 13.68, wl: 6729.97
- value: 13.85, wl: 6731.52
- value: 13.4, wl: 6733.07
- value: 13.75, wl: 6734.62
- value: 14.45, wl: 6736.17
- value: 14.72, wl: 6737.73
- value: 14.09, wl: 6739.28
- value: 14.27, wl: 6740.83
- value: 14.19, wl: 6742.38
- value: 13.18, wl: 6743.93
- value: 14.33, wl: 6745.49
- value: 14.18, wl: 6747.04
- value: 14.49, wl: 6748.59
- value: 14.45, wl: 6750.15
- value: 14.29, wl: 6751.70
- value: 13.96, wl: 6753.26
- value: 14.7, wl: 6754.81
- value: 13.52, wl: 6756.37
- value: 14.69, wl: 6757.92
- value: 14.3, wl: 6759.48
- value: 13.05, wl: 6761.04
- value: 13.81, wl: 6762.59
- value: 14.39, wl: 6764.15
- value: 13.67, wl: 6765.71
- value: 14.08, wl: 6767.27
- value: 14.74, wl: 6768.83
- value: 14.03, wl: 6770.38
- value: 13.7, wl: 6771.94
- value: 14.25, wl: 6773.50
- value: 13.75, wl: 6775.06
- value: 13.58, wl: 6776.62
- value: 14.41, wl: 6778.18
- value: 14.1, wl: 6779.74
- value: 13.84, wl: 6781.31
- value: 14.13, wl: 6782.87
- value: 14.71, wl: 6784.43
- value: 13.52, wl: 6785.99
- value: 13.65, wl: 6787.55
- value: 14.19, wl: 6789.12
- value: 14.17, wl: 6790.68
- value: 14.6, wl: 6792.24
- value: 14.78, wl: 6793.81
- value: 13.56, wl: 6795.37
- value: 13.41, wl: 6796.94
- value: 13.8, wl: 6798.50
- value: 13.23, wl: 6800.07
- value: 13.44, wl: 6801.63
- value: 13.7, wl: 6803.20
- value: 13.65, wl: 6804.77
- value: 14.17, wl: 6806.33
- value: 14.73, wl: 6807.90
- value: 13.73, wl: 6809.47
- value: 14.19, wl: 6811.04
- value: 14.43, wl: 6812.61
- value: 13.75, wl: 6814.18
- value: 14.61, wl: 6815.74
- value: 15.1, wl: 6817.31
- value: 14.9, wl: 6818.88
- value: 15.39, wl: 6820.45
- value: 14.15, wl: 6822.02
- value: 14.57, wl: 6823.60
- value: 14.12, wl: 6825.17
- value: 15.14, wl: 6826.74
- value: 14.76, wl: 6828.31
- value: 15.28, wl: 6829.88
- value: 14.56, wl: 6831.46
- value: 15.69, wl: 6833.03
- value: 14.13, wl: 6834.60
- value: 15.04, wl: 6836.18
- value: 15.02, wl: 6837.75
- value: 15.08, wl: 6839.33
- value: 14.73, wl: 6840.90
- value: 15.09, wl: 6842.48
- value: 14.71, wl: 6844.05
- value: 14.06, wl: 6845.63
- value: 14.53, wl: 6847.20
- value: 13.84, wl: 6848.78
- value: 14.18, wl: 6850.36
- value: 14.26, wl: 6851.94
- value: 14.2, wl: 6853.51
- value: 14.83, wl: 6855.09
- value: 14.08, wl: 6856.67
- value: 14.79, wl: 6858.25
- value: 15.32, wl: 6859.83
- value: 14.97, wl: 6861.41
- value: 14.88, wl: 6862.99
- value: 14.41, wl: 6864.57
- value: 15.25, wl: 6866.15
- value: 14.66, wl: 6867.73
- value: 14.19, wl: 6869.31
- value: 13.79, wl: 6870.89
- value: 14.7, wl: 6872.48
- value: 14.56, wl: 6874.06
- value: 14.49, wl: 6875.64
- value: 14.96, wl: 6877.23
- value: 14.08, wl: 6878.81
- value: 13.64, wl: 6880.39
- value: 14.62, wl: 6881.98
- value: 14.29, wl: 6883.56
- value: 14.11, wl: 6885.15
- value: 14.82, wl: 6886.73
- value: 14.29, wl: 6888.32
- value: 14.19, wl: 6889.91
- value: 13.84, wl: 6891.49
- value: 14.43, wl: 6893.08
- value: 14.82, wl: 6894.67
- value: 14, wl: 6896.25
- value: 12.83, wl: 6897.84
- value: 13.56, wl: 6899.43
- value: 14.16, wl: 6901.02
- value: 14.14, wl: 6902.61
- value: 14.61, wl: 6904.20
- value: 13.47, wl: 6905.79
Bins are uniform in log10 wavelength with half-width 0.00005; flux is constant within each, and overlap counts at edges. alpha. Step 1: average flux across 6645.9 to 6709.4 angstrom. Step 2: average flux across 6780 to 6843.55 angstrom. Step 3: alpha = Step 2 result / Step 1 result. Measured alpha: 1.1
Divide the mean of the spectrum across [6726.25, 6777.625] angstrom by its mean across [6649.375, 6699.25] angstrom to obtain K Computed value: 1.15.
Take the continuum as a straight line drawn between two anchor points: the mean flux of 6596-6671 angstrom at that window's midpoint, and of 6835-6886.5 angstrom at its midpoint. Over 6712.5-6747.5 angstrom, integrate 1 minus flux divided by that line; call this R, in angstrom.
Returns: -0.78 angstrom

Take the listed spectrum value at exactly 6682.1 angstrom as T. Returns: 13.18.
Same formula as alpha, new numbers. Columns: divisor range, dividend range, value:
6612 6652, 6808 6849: 1.06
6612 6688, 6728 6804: 1.09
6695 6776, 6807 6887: 1.04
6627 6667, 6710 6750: 1.13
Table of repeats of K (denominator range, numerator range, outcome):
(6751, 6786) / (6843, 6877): 1.03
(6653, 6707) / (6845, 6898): 1.15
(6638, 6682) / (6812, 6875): 1.22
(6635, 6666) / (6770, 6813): 1.16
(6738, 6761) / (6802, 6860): 1.03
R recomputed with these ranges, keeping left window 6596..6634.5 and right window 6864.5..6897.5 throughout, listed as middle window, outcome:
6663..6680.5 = 2.9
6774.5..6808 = 1.0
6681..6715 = 1.4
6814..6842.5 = -0.8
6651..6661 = 2.5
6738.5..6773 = 0.7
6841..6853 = 0.0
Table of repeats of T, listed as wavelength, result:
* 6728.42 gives 14.44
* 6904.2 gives 14.61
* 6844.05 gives 14.71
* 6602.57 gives 14.91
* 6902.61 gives 14.14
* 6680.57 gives 13.77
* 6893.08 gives 14.43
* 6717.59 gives 14.49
